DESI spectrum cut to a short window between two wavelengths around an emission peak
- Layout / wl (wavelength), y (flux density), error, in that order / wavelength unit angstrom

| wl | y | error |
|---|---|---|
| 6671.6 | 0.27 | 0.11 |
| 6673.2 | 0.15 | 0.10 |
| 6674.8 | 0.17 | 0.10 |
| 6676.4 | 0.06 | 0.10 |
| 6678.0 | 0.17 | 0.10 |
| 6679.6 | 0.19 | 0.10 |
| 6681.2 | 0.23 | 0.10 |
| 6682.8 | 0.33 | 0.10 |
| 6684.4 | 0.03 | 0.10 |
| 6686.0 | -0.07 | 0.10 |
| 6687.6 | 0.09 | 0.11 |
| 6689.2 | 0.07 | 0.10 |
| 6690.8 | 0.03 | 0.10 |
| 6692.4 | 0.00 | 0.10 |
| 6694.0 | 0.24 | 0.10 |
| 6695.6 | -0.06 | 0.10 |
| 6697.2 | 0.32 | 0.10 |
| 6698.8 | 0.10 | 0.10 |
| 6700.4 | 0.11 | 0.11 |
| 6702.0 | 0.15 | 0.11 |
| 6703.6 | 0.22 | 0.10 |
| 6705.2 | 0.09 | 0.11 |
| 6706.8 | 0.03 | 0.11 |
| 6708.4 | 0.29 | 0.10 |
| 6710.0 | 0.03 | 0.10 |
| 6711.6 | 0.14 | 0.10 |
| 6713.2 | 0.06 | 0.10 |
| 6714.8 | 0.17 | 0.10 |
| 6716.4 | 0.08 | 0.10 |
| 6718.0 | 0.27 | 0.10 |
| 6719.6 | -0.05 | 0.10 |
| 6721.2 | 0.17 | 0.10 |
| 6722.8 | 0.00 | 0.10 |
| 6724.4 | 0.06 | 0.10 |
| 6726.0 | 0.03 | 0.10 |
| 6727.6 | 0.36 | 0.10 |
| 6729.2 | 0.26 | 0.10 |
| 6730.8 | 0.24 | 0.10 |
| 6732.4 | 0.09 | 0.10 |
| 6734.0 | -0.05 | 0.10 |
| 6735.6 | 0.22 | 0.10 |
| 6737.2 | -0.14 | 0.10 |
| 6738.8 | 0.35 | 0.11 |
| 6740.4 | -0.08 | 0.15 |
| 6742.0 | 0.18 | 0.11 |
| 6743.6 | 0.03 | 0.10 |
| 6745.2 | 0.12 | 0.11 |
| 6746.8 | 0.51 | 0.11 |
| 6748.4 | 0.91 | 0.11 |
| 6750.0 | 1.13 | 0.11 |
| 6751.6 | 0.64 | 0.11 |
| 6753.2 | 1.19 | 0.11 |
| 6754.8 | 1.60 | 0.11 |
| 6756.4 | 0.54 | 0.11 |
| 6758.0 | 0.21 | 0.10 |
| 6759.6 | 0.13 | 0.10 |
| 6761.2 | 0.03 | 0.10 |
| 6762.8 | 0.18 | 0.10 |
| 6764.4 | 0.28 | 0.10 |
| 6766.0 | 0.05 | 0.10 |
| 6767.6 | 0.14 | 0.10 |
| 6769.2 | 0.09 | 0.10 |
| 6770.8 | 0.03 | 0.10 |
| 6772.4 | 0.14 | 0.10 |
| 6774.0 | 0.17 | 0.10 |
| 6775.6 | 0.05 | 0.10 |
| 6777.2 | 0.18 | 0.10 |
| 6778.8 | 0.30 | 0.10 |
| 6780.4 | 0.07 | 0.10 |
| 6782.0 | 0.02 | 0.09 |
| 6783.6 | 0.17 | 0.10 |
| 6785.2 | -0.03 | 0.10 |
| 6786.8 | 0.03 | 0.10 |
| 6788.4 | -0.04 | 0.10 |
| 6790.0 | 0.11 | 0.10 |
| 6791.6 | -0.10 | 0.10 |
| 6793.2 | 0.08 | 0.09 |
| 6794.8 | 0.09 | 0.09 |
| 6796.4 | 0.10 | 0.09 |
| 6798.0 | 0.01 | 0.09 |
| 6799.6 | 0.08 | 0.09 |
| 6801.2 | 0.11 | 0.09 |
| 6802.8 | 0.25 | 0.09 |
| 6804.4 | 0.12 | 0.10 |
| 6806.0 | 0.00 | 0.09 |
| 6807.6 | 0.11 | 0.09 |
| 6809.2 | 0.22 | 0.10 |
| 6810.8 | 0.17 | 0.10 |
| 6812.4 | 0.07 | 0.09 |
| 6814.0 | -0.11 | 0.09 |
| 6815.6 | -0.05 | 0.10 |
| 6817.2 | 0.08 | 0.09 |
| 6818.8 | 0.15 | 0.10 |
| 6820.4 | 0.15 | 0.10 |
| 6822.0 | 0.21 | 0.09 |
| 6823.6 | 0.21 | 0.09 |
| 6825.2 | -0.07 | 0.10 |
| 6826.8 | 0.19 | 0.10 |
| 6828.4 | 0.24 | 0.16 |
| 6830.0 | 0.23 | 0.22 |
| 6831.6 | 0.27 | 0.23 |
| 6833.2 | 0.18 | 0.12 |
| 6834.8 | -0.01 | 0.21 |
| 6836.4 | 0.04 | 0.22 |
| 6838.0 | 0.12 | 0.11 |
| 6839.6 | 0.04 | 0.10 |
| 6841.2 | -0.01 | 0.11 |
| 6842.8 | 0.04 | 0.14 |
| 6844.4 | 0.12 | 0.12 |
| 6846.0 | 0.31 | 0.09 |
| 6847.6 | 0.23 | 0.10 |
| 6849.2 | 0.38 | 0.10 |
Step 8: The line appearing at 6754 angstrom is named [O II] 3727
